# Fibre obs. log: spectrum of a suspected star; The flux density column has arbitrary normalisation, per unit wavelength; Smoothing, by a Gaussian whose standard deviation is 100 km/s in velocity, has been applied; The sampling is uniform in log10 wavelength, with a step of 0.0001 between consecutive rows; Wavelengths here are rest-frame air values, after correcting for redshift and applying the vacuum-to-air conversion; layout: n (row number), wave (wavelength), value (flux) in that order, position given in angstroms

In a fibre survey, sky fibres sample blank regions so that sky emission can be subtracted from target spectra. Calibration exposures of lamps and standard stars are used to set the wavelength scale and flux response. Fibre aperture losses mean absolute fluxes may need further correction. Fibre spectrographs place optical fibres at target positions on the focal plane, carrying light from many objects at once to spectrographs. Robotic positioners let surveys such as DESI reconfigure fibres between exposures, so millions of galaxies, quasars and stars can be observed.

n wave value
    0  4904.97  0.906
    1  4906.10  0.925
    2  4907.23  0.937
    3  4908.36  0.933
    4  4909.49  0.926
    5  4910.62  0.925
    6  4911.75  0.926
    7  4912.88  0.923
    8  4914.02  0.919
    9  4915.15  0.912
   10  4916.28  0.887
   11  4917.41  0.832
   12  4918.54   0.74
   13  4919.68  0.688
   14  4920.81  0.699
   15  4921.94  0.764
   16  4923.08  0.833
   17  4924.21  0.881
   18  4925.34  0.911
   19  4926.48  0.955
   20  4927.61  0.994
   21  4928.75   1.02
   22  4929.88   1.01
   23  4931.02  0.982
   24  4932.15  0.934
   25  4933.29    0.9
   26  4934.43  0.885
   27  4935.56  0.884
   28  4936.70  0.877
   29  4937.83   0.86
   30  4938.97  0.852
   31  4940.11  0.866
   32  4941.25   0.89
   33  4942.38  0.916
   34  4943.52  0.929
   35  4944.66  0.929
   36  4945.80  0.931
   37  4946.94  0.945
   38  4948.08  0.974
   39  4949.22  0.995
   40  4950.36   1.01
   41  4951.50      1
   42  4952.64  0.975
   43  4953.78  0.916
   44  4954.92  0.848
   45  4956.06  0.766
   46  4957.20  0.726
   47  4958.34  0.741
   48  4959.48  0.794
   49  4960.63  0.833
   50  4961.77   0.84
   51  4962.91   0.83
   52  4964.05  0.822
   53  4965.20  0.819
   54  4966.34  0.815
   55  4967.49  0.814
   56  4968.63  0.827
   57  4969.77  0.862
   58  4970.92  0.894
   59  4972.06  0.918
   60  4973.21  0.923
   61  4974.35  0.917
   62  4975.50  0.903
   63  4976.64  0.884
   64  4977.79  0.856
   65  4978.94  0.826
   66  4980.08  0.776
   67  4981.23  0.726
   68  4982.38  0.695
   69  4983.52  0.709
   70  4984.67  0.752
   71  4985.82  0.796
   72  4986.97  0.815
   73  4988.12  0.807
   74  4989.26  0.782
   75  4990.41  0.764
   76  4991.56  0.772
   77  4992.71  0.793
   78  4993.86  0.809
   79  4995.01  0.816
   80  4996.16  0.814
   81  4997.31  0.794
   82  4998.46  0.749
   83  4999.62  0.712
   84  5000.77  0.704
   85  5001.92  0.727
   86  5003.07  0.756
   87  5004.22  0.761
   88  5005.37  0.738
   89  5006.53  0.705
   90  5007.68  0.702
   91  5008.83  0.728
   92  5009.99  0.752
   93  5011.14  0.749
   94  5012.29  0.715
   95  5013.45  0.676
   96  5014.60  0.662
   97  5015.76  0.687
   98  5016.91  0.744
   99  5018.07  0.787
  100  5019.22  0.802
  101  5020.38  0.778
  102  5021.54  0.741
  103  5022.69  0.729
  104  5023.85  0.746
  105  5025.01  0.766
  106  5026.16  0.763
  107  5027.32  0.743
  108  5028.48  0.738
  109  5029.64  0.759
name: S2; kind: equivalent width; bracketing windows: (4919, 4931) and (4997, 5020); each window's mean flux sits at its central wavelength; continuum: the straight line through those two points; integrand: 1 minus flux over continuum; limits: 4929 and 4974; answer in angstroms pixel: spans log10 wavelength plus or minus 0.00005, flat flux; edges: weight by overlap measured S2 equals -2.9 angstroms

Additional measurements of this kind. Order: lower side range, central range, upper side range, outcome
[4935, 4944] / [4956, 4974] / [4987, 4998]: 0.2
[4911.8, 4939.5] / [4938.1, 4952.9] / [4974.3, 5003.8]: -1.5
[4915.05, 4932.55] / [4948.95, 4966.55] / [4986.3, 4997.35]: -0.4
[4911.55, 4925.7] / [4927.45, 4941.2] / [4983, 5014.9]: -1.6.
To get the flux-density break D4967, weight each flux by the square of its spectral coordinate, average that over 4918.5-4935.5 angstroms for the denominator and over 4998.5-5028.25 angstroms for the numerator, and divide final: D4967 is 0.86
